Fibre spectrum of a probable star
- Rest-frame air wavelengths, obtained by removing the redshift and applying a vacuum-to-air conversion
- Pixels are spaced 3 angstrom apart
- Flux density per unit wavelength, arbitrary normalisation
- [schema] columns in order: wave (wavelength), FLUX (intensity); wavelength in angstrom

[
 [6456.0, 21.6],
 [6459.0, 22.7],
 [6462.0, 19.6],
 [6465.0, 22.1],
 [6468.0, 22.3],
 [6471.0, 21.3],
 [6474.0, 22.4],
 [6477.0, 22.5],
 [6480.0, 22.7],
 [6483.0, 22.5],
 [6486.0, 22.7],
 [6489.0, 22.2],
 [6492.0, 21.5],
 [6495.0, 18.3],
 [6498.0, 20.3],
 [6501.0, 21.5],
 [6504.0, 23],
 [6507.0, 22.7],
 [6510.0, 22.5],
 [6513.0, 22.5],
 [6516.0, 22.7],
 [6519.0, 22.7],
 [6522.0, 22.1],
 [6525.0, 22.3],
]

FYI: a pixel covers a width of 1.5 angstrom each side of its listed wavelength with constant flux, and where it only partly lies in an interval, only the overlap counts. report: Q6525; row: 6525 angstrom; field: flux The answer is 22.3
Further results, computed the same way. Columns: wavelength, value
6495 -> 18.3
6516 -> 22.7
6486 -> 22.7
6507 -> 22.7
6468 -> 22.3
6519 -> 22.7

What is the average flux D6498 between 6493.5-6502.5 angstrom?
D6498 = 20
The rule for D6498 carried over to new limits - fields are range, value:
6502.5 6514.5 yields 22.7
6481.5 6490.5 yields 22.5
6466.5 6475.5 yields 22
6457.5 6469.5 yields 21.7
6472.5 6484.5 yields 22.5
